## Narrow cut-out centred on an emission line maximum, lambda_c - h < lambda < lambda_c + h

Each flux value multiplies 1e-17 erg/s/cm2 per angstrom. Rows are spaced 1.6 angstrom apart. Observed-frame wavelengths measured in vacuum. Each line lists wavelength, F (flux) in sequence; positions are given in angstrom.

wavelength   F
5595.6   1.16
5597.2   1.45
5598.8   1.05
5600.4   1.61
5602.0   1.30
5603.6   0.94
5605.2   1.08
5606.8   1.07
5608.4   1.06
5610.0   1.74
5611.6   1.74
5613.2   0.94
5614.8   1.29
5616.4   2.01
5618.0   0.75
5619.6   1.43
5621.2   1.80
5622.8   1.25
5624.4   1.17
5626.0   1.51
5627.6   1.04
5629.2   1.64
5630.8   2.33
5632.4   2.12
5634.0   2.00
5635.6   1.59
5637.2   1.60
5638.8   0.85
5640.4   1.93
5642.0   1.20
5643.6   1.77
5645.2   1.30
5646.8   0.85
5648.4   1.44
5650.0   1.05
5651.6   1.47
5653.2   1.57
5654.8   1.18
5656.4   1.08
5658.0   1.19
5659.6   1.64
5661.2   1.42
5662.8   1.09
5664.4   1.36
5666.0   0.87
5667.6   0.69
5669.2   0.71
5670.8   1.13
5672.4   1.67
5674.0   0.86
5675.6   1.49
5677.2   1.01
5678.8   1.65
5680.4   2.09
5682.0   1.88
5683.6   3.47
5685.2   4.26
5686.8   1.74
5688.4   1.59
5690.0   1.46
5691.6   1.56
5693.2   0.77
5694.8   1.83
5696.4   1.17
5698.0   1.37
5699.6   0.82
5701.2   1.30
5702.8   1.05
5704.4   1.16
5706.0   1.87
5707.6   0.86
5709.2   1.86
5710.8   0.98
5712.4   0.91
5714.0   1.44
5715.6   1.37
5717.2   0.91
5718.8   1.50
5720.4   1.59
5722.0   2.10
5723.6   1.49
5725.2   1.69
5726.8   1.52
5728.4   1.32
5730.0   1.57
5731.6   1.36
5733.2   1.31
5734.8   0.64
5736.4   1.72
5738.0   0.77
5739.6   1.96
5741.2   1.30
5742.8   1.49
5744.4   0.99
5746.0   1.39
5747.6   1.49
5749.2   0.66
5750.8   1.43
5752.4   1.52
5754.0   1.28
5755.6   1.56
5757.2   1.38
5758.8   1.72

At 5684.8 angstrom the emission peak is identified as [O III] 5007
